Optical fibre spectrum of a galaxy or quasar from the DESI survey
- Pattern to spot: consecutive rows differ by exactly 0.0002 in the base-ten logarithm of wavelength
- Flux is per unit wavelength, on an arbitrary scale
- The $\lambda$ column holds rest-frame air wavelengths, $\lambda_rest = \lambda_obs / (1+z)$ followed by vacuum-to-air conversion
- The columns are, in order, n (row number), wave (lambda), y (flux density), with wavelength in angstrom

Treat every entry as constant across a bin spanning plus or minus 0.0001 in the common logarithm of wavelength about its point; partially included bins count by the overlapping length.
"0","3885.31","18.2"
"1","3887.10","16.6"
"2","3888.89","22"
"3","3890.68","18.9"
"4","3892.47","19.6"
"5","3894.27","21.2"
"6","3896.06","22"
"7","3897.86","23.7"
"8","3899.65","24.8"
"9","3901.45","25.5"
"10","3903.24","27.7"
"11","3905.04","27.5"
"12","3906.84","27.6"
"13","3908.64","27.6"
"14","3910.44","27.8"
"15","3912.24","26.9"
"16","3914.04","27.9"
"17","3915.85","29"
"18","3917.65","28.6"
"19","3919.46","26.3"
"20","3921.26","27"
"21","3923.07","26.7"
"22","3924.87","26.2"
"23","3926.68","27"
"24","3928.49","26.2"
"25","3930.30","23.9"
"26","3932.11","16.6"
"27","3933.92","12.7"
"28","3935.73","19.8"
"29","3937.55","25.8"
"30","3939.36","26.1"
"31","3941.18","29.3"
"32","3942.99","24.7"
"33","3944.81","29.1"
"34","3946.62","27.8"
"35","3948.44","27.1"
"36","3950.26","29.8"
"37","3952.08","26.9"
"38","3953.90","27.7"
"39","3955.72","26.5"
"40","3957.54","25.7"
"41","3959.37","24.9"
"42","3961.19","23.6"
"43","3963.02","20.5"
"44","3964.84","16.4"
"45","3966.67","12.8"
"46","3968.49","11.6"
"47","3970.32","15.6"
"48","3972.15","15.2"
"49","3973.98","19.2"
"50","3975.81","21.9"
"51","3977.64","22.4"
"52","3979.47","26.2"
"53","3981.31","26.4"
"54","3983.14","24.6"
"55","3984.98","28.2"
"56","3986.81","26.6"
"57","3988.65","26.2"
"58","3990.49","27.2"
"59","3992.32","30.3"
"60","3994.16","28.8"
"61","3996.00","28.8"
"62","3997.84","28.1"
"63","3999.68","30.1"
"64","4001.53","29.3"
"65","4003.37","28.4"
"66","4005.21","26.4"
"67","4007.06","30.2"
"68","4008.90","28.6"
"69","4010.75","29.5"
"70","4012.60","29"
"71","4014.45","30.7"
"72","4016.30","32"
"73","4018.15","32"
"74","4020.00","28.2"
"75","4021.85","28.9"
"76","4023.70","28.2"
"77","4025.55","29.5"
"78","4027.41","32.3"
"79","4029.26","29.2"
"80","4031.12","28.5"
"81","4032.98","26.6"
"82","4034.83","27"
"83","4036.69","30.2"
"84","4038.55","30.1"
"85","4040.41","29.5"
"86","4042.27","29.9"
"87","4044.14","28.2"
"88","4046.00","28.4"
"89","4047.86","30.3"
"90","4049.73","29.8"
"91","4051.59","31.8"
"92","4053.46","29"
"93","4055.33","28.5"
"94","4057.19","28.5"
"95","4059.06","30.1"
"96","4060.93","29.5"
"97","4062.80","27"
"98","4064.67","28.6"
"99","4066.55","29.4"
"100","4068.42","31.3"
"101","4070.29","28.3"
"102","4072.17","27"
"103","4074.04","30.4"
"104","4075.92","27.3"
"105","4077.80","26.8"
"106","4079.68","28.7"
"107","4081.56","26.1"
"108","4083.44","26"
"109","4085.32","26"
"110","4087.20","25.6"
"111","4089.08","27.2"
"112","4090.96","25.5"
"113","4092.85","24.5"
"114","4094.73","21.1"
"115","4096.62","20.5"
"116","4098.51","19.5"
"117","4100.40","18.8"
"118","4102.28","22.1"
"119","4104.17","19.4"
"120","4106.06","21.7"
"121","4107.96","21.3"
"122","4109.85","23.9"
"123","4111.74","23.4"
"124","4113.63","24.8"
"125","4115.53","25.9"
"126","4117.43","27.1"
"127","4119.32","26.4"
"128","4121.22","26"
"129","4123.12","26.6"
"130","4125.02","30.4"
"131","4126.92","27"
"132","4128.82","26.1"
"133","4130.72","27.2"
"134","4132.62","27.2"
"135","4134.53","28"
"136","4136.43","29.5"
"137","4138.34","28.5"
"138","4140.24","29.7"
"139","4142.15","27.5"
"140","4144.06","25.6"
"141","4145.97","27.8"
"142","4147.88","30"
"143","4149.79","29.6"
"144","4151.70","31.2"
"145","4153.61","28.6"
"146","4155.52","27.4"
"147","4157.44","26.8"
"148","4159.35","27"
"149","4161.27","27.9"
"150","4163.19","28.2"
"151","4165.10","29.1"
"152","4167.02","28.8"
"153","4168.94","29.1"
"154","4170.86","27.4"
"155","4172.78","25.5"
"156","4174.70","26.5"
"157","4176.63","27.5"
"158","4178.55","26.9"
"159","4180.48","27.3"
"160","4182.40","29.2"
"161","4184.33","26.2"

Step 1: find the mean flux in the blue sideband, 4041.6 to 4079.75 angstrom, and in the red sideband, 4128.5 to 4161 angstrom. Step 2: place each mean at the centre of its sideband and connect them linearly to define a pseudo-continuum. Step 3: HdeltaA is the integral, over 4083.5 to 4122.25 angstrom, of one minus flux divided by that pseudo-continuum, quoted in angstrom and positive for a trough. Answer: 6.7 angstrom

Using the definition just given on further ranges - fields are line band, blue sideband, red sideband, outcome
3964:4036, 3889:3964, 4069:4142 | -2.4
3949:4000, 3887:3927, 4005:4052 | 6.8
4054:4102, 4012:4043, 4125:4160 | 4.1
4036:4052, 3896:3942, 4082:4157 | -2.5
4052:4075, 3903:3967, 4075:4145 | -3.3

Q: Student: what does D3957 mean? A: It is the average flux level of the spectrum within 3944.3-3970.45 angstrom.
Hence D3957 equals 23.2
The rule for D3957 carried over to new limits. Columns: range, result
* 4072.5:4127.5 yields 24.8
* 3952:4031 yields 26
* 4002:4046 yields 29.2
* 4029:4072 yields 29.1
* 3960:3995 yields 22.3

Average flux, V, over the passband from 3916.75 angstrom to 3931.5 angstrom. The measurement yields 26.3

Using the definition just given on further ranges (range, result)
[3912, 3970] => 24.3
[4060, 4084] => 28.2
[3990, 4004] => 28.9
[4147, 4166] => 28.6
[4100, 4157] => 26.4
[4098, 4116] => 22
